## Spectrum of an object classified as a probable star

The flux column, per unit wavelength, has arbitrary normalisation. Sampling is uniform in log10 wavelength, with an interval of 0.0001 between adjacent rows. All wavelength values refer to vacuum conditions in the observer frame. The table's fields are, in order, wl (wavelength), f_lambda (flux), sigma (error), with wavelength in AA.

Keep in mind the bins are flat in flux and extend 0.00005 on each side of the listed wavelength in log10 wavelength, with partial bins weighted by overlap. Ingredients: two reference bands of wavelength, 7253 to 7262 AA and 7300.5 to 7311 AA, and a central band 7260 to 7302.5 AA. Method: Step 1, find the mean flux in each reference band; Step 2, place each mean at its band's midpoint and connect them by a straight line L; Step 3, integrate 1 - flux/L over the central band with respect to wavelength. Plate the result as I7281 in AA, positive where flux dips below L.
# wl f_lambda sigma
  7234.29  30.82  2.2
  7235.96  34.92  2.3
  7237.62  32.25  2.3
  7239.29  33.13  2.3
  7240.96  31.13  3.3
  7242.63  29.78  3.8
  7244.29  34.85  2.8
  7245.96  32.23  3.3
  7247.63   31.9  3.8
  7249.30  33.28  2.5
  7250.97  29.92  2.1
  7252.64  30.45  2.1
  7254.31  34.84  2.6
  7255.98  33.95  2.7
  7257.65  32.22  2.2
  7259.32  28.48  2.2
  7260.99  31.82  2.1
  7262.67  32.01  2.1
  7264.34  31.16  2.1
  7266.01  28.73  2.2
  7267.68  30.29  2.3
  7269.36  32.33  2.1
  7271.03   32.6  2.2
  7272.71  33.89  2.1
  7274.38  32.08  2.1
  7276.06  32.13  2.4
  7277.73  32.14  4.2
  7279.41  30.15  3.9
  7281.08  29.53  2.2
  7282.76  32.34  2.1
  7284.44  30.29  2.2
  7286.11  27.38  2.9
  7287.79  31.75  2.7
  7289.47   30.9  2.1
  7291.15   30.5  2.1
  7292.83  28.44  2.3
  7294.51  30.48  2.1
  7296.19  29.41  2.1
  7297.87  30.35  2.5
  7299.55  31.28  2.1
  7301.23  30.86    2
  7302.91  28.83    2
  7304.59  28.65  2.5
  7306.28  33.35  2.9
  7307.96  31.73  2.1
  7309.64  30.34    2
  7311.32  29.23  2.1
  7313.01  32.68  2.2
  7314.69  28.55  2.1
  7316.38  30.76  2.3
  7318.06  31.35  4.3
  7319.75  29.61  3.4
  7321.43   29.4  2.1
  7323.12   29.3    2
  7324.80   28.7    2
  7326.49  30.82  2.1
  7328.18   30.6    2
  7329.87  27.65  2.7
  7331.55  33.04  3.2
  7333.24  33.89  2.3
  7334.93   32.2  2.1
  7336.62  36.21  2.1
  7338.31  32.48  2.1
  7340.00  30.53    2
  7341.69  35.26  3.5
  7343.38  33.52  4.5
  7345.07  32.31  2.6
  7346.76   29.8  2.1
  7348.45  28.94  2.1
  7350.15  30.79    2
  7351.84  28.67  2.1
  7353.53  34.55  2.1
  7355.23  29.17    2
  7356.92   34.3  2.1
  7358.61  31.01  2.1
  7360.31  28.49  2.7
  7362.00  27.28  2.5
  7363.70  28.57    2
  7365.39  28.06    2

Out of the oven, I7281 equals 0.7 AA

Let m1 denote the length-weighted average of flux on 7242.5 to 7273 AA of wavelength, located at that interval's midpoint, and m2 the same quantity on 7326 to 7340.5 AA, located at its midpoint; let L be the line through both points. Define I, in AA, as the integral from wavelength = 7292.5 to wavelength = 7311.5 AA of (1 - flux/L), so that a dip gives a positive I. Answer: 1.0 AA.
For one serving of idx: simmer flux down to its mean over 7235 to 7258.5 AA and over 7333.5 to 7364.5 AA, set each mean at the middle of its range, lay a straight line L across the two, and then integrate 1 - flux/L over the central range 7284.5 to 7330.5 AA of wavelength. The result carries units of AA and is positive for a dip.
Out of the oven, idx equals 2.5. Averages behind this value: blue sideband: 32.5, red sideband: 31.4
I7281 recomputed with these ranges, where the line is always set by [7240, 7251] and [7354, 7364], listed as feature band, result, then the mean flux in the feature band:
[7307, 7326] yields 0.37 AA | 30.2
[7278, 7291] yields 0.38 AA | 30.4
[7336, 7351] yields -0.91 AA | 32.1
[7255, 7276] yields 0.00 AA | 31.7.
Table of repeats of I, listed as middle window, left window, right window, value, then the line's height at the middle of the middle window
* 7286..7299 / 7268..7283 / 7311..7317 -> 0.46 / 31.2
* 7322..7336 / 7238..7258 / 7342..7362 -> 0.20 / 31.3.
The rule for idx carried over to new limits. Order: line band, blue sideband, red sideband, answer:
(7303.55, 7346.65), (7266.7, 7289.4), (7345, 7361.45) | -0.50 AA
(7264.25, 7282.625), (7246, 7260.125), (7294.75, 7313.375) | -0.03 AA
